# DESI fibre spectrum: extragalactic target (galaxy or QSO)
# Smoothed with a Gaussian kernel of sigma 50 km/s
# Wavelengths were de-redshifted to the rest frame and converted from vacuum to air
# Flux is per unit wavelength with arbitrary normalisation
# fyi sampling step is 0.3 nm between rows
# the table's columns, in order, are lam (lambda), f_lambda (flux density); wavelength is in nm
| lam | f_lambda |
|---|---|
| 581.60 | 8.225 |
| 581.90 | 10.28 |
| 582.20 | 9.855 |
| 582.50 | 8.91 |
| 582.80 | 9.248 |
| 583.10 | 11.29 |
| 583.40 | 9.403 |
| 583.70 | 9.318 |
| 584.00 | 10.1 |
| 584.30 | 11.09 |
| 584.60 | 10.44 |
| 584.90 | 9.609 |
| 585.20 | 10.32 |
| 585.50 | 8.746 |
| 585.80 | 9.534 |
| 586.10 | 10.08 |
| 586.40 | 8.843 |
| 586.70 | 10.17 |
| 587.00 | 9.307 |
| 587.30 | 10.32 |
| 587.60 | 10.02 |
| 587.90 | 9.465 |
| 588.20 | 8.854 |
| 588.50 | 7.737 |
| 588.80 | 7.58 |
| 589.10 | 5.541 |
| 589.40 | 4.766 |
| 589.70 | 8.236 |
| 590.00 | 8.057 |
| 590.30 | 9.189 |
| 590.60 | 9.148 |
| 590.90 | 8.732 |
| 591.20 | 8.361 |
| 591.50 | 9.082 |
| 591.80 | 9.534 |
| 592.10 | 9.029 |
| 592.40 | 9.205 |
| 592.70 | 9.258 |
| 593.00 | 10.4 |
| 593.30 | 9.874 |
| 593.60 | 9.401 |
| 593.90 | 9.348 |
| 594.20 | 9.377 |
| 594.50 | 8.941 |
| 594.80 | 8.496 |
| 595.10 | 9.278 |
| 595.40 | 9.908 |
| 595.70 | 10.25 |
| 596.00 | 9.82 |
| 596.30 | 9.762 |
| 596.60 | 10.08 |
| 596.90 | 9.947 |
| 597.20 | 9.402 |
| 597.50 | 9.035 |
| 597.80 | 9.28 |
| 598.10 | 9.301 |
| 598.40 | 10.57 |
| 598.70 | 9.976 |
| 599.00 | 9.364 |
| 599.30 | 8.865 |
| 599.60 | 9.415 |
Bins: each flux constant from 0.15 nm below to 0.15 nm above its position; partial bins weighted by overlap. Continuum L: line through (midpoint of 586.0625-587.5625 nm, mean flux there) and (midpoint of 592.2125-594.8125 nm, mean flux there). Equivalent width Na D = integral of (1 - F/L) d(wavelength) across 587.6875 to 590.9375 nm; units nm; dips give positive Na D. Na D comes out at 0.56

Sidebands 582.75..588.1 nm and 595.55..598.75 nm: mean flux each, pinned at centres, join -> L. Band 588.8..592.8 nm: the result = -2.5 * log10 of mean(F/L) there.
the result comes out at 0.18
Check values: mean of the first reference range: 9.85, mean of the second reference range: 9.76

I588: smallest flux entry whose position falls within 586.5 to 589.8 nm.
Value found 4.766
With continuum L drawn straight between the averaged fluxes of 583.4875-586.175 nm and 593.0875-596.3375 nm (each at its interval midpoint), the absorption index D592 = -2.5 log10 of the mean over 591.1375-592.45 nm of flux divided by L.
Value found 0.06 mag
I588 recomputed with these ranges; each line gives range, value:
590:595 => 8.057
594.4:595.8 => 8.496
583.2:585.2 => 9.318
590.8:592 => 8.361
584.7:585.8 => 8.746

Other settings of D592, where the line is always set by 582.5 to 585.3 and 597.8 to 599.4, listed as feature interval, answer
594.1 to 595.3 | 0.08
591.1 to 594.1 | 0.05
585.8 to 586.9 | 0.03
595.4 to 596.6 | -0.03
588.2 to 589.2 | 0.33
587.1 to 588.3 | 0.03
